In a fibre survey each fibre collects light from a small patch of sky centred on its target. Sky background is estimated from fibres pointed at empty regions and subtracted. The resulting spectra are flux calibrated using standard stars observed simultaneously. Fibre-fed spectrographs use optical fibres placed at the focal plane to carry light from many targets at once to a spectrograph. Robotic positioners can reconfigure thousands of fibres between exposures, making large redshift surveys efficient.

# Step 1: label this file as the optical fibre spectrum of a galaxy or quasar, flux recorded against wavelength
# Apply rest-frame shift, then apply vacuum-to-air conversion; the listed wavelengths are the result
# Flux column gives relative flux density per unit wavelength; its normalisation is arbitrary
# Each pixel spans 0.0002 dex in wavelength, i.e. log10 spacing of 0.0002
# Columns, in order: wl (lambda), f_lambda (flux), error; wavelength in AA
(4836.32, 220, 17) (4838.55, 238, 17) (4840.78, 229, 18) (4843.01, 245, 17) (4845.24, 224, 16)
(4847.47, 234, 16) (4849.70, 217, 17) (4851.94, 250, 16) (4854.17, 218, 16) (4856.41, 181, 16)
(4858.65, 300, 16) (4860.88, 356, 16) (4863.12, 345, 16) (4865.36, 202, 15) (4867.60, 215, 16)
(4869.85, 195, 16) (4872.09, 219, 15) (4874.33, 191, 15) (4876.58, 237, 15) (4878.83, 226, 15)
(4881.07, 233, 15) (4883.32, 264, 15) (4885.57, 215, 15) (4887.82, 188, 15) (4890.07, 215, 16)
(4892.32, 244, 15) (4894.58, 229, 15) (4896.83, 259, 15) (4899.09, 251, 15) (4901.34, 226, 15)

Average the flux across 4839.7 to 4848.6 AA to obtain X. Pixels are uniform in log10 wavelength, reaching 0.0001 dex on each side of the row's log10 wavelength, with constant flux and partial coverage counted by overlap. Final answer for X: 233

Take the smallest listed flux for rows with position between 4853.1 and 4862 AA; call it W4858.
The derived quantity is 181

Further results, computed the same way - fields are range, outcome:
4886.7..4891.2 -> 188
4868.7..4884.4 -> 191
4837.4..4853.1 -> 217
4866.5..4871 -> 195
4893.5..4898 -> 229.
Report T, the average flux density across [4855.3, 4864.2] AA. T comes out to 296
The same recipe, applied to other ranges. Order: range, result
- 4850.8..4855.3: 234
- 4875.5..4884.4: 240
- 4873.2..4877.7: 214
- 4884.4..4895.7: 218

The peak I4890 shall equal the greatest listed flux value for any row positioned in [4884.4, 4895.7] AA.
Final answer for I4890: 244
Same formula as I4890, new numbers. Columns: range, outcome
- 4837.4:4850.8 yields 245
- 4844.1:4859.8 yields 300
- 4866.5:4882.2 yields 237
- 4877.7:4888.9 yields 264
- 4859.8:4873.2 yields 356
